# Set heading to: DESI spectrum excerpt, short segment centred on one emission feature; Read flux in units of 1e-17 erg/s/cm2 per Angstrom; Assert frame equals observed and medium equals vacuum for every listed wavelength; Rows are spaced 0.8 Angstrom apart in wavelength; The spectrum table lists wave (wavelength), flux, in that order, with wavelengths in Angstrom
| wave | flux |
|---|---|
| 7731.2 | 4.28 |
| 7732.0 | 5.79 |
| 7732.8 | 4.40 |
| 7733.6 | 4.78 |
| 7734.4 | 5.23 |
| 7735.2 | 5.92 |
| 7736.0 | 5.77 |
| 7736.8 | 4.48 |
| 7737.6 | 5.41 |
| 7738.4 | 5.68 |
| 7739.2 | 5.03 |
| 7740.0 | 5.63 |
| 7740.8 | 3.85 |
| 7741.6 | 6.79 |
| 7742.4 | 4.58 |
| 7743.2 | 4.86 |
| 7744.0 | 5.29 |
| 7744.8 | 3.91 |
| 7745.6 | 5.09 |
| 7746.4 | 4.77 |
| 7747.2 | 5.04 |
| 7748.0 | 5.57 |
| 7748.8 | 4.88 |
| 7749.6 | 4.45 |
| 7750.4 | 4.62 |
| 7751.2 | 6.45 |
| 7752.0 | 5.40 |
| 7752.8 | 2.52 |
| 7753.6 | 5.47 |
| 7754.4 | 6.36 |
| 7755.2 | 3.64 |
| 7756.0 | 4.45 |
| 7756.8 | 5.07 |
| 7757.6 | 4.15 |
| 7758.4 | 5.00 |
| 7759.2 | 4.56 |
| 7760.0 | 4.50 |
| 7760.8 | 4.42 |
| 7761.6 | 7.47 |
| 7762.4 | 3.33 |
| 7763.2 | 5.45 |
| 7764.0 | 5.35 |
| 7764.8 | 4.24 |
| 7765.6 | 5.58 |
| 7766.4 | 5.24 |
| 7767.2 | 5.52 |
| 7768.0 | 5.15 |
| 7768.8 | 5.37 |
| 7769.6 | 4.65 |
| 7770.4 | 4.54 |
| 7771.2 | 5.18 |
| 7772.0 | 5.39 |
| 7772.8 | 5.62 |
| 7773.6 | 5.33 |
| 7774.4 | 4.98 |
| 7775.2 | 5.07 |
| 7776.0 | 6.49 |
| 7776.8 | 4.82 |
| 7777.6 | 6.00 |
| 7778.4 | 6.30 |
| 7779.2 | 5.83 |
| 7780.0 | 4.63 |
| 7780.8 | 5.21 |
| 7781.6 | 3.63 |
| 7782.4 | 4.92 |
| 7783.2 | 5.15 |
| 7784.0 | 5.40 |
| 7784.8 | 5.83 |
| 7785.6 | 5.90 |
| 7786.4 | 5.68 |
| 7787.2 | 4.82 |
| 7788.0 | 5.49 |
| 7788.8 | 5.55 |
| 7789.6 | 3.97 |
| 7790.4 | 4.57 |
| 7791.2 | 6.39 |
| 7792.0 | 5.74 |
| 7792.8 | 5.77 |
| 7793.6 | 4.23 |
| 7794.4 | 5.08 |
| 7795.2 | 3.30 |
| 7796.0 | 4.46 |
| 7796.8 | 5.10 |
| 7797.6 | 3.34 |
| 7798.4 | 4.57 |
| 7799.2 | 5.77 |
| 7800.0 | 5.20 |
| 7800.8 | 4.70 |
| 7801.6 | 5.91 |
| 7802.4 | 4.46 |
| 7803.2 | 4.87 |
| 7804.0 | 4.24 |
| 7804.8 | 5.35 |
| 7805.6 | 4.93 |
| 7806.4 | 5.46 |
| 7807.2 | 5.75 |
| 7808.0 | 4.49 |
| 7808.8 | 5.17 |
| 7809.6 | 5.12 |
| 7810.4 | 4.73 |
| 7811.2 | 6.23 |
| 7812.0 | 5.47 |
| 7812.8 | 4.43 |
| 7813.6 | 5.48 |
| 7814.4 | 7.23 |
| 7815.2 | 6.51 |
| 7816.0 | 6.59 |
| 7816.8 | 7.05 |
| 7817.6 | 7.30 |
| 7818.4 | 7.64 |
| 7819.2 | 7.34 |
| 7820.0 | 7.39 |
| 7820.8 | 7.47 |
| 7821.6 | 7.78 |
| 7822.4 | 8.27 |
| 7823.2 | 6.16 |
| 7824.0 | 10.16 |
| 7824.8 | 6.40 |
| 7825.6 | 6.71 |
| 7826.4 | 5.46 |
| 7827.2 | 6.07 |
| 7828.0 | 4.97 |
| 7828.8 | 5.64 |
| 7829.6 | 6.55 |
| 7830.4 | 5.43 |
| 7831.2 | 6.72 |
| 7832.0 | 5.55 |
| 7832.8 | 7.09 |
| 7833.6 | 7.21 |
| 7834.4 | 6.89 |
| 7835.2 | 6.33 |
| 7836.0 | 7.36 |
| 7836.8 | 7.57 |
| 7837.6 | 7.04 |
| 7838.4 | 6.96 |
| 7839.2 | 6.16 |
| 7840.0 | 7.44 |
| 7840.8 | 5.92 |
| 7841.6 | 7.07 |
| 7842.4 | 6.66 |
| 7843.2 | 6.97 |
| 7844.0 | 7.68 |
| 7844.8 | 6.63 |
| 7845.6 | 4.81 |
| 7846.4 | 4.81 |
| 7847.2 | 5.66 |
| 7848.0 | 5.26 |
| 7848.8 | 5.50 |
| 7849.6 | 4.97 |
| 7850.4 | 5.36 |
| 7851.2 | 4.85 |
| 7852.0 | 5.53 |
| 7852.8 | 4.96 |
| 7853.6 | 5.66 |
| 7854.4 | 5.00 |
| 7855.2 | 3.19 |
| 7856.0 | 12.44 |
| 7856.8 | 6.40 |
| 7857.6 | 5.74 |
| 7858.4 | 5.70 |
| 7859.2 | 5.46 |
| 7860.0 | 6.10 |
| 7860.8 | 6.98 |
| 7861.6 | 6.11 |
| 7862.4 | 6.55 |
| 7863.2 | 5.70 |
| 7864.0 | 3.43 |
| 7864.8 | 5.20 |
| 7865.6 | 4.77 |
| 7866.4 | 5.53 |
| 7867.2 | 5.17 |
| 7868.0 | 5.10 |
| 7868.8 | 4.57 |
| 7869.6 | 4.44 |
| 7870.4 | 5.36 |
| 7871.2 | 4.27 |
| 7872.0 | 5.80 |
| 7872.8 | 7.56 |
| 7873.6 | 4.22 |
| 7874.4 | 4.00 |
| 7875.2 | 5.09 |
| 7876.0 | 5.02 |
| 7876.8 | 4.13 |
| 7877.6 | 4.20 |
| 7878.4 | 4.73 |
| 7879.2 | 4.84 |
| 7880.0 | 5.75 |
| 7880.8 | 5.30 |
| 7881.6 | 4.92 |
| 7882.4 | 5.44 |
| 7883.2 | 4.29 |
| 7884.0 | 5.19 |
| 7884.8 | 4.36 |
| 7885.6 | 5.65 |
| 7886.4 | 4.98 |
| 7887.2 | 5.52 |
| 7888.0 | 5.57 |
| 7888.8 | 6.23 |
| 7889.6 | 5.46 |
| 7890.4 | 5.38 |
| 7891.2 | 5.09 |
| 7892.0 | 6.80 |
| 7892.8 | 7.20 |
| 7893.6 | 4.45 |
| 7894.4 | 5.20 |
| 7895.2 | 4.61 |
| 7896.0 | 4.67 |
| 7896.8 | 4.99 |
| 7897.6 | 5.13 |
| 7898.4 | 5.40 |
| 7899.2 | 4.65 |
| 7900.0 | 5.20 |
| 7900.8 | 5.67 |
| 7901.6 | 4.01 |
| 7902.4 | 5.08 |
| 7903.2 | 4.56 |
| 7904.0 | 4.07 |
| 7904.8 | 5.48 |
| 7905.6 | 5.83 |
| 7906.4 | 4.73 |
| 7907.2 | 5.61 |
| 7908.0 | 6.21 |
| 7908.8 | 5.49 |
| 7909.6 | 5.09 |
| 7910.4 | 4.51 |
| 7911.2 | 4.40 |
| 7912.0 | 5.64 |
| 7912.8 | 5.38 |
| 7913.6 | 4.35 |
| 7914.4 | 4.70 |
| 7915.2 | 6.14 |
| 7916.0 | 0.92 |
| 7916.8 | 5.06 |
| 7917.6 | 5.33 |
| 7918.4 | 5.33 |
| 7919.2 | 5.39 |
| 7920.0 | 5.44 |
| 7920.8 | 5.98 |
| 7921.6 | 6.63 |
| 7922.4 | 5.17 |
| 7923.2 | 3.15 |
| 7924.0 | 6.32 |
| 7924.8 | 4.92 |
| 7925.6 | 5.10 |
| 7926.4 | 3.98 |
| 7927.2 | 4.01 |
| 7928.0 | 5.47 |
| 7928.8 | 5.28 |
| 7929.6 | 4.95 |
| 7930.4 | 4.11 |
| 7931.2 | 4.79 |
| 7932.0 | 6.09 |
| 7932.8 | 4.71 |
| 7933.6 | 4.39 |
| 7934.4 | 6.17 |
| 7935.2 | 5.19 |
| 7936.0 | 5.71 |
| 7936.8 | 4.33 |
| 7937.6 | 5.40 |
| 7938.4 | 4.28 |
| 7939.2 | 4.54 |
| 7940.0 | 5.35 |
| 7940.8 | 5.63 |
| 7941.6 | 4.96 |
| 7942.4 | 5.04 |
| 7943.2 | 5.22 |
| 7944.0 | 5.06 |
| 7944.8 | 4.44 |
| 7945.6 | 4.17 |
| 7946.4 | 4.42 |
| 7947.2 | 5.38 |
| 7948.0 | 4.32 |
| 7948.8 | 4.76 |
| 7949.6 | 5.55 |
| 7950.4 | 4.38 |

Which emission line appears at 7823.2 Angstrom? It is [S II]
